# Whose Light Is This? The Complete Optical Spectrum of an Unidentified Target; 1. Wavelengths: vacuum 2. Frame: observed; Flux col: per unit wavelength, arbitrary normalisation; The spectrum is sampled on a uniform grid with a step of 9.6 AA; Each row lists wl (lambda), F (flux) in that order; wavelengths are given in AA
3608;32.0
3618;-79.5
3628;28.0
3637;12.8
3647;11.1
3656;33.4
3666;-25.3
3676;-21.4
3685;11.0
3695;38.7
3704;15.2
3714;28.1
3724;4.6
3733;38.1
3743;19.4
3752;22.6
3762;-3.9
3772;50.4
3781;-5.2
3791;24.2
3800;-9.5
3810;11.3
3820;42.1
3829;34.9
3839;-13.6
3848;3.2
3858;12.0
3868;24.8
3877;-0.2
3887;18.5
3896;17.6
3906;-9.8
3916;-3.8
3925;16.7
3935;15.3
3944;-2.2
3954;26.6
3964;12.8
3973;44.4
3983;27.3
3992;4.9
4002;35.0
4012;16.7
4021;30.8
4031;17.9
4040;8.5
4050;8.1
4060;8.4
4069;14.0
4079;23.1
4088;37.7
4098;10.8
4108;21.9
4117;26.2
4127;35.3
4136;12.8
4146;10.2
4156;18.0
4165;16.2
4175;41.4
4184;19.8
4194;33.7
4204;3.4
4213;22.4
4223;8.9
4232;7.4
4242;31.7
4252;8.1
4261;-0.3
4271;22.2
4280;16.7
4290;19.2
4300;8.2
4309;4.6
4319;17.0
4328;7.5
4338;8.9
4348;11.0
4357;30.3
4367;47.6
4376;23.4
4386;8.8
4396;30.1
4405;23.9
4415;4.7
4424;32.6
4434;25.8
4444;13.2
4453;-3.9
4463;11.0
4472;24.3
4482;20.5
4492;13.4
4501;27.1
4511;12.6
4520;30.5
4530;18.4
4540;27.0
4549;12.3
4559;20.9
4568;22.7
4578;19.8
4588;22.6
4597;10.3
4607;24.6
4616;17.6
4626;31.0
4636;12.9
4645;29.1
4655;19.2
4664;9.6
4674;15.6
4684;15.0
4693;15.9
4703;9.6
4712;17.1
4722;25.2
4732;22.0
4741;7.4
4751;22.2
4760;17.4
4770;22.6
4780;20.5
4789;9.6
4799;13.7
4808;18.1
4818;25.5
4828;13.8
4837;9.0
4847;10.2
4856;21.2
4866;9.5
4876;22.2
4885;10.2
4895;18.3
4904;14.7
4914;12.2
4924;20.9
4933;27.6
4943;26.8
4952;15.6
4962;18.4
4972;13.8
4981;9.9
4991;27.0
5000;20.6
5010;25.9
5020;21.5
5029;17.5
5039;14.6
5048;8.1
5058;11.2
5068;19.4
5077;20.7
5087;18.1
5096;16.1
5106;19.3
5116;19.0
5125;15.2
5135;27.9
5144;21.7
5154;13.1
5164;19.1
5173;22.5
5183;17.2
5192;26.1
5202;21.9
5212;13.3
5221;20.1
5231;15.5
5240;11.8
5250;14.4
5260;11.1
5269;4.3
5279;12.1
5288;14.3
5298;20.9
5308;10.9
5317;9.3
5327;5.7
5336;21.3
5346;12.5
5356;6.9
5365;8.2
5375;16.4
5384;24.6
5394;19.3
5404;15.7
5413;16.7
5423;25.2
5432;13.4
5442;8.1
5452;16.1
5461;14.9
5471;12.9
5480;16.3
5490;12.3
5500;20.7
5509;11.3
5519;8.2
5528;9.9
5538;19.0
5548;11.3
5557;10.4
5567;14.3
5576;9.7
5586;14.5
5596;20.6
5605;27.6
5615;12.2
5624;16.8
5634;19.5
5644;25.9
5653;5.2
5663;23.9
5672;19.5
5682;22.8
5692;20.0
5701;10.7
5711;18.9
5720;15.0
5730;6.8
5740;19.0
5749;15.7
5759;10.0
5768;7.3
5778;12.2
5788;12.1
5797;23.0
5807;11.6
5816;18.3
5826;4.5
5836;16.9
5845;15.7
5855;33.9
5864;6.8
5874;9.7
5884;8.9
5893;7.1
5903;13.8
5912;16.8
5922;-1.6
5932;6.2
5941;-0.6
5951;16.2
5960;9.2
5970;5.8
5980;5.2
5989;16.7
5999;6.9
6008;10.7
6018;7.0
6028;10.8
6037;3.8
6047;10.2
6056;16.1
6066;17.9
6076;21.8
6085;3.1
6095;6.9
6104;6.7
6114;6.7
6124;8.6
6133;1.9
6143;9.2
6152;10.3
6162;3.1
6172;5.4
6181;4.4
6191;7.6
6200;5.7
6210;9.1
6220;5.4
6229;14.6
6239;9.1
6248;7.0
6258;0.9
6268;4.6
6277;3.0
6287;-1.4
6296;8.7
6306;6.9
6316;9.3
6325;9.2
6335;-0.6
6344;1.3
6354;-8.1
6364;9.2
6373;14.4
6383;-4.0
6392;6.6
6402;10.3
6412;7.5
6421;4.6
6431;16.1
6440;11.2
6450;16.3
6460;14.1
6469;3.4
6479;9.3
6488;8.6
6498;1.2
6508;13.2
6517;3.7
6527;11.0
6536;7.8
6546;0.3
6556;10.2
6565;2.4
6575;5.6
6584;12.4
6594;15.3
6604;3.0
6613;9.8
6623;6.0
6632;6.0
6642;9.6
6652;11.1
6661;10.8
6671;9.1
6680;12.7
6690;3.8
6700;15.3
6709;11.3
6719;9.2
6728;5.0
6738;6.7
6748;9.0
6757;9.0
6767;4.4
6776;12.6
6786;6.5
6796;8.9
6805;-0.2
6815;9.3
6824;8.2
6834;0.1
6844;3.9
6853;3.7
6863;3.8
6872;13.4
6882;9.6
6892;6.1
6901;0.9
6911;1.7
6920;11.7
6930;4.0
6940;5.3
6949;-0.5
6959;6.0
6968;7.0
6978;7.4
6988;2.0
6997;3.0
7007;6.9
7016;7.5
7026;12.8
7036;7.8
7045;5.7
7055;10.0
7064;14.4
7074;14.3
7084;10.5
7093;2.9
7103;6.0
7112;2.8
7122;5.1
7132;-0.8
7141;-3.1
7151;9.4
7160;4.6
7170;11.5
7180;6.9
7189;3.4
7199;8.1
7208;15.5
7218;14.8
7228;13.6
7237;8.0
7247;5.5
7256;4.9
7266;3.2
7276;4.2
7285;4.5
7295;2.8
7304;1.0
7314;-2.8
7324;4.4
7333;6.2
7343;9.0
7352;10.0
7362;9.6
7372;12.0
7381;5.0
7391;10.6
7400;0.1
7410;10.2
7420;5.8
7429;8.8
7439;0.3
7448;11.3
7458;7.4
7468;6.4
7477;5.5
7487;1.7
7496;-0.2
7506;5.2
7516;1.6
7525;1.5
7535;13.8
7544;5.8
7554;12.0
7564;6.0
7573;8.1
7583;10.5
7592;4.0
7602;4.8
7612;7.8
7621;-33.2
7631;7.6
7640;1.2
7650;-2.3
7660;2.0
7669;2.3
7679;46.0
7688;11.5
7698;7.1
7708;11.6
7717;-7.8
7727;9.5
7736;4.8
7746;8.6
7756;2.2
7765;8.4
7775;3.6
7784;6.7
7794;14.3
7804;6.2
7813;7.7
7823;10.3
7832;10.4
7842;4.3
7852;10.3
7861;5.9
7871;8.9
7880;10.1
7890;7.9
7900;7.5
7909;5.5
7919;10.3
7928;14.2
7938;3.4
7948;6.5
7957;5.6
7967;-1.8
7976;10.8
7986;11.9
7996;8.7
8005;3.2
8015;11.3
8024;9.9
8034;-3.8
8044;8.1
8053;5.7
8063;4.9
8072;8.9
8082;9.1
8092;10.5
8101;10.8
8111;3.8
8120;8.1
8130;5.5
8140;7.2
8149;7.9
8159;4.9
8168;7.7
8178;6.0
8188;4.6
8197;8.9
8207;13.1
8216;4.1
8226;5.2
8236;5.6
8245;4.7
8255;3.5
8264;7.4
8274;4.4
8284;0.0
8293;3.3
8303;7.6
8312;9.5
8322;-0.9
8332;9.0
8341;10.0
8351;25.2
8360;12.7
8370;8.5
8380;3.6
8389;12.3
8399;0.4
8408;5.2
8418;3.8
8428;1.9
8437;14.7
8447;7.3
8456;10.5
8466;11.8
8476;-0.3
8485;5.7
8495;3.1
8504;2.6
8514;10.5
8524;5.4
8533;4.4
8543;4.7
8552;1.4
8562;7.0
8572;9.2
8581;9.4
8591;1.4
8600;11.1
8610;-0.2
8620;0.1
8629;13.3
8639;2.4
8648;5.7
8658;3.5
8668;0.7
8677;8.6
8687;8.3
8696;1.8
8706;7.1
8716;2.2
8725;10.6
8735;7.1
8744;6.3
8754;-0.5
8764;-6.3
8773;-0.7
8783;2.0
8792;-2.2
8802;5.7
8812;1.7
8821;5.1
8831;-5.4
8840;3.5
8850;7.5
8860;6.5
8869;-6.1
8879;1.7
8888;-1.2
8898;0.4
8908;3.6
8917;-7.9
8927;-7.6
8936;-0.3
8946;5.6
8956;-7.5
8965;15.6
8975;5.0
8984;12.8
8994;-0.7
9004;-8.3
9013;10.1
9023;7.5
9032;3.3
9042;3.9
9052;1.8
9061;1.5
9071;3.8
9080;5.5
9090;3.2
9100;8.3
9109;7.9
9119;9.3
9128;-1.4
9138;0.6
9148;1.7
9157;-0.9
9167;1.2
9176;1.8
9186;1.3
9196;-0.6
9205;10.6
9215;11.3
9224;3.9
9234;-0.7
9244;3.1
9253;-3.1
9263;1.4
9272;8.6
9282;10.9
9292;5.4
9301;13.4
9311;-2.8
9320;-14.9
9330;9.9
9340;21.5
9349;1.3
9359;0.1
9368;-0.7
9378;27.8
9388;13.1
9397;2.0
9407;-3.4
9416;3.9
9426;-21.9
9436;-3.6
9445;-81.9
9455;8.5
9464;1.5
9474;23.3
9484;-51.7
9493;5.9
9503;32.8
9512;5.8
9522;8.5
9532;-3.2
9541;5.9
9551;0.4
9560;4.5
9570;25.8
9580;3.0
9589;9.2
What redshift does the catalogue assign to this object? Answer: 0.170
